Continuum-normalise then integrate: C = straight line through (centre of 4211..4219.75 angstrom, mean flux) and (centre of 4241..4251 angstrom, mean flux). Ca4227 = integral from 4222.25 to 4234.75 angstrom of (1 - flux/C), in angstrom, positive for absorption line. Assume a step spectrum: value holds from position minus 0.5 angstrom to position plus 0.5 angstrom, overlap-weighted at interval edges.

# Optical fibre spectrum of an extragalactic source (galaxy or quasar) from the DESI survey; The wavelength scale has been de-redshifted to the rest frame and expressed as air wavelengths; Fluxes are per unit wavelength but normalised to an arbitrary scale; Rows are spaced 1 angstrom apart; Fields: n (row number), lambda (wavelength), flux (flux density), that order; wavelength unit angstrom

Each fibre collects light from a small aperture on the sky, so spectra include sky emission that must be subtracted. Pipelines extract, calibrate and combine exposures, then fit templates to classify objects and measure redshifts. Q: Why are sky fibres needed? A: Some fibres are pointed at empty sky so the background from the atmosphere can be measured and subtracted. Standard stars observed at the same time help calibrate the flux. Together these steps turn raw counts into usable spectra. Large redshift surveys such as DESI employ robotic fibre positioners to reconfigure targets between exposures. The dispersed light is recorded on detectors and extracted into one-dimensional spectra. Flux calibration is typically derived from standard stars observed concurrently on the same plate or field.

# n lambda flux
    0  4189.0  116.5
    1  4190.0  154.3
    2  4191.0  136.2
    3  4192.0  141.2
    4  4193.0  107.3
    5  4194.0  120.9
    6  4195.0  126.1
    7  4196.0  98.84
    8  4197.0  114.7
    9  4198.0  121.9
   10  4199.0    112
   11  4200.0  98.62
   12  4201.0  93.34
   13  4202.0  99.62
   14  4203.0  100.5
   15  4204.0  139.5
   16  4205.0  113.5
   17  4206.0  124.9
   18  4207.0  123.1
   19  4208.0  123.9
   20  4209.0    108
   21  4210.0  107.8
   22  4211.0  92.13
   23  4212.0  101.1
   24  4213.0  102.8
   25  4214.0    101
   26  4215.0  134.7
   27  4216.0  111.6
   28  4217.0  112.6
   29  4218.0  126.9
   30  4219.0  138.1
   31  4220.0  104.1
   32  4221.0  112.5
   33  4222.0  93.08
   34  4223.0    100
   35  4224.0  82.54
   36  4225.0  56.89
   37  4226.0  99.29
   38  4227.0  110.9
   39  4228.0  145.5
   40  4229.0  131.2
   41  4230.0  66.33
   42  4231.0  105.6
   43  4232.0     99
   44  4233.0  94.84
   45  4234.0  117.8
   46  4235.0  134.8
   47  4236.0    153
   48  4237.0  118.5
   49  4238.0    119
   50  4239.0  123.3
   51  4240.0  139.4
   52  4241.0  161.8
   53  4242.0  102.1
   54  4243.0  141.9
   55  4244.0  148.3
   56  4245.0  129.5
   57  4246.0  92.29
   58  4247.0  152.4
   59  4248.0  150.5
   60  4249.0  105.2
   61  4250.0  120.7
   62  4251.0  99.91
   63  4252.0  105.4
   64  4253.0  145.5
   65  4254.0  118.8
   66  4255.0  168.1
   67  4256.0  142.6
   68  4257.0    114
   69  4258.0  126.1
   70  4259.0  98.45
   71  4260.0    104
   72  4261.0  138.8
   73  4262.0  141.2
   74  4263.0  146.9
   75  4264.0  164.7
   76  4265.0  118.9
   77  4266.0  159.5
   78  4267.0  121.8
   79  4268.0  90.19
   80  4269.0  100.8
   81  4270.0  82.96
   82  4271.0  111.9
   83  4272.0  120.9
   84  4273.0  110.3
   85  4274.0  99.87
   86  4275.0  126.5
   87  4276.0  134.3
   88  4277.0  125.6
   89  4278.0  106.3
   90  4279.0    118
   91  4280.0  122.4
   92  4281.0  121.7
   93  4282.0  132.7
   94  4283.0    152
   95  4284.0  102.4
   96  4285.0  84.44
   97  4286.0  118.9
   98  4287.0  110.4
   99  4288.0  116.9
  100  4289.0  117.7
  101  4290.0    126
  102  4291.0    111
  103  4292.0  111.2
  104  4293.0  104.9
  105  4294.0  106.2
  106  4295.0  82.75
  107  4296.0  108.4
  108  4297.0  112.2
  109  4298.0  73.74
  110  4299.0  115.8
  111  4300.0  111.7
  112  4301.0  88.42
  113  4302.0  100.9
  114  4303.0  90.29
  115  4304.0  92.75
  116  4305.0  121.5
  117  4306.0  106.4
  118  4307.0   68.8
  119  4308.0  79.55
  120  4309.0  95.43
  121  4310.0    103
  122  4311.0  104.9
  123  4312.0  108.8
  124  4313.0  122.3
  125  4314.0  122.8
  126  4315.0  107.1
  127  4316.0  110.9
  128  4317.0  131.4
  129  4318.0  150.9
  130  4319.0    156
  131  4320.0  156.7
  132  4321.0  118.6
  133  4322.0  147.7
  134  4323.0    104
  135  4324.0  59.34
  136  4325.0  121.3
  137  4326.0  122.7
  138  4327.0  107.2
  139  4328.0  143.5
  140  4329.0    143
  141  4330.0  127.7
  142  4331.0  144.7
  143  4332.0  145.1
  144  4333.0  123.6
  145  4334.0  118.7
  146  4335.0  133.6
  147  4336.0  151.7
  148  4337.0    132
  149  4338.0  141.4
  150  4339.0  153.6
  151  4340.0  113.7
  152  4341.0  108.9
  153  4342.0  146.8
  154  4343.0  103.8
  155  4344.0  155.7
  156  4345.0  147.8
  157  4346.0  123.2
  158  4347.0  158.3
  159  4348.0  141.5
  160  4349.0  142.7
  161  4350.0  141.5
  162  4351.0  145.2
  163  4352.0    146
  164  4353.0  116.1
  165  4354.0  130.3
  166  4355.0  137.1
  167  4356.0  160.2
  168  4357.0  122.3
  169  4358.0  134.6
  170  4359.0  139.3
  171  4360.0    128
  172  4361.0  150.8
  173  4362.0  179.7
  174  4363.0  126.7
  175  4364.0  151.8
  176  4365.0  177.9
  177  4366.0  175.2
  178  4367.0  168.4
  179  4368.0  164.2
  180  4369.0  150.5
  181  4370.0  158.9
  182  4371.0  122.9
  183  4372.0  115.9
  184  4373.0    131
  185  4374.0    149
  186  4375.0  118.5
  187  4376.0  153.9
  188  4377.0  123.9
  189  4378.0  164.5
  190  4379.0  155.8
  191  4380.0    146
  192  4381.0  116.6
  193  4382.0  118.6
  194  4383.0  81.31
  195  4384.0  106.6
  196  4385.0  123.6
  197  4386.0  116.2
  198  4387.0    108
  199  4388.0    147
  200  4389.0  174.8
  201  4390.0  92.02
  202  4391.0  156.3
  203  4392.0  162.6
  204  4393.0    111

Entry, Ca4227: 1.9 angstrom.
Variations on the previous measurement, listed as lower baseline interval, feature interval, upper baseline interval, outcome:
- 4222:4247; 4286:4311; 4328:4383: 5.0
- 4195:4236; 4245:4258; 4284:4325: -2.0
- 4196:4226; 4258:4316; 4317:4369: 6.1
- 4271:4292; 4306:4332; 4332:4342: 1.9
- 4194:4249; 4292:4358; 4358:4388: 4.9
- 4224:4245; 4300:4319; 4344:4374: 3.8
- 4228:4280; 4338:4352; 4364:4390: -0.4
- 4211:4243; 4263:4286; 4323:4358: 0.4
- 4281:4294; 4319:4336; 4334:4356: 0.3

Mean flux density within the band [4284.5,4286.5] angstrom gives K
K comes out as 102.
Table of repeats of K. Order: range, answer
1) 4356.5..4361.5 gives 135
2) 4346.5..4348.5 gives 150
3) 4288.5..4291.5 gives 118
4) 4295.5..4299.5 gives 103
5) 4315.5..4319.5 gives 137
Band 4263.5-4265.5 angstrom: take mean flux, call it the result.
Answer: 142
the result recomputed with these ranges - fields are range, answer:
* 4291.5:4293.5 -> 108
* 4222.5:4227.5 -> 89.9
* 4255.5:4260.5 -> 117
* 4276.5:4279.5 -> 117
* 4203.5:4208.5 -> 125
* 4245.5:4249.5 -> 125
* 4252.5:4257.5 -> 138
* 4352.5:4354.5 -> 123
